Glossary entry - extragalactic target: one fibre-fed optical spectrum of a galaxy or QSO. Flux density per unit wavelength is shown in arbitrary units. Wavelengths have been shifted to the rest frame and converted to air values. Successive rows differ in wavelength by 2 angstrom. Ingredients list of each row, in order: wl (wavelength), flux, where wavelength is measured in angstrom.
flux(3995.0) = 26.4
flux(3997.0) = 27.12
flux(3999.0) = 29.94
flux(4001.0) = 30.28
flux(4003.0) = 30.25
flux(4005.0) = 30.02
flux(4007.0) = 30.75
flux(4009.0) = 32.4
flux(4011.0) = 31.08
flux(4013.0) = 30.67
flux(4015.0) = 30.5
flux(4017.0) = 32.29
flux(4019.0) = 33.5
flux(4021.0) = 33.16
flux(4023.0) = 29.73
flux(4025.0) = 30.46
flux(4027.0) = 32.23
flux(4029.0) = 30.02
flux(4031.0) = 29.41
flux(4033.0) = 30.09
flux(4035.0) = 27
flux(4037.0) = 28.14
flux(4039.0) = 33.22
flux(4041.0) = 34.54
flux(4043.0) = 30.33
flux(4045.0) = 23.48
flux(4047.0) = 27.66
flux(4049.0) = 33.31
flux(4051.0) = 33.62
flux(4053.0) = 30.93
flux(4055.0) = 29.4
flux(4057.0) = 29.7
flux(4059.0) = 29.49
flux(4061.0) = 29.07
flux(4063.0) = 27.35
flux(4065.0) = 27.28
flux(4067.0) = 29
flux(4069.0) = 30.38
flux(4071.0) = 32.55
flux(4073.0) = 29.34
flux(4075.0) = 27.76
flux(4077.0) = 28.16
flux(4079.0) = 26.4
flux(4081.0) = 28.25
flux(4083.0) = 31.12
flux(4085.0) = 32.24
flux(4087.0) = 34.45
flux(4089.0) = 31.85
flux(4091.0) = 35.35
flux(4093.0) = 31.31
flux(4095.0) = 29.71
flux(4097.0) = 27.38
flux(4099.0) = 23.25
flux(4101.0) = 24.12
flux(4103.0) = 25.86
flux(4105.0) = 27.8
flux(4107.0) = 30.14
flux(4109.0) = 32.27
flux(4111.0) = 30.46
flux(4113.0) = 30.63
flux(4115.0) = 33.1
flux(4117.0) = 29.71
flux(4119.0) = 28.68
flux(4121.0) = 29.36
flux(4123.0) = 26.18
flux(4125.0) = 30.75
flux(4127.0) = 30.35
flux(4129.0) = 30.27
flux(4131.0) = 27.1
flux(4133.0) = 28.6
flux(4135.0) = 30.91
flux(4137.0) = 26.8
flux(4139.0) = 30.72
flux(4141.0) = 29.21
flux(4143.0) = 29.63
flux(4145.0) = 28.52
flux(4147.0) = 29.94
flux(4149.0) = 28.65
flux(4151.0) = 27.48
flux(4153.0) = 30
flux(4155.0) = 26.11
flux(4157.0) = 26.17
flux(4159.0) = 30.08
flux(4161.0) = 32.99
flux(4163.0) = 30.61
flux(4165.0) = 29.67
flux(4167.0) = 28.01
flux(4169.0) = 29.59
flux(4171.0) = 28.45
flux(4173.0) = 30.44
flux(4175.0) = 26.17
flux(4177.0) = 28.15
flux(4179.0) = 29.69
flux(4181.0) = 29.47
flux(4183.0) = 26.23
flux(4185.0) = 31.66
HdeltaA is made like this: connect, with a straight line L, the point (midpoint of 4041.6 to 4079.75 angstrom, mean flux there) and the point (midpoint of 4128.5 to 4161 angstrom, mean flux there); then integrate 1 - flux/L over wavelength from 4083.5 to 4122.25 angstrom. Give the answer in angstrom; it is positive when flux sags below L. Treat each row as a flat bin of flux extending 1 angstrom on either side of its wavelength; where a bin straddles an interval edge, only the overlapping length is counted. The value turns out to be -1.0 angstrom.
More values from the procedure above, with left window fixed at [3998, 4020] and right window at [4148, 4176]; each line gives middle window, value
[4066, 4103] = 0.6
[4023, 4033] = 0.1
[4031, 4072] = 0.9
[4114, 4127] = -0.1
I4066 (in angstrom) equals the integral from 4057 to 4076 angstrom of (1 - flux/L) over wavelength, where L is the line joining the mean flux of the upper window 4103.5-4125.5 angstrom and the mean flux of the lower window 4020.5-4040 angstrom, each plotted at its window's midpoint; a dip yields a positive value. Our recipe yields 0.6 angstrom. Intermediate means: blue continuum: 30.3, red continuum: 29.8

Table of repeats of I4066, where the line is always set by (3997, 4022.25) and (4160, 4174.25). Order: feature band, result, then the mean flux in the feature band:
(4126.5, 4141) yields 0.45 angstrom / 29.2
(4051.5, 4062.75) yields 0.36 angstrom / 29.7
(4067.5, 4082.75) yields 0.75 angstrom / 29.1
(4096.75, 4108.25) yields 1.47 angstrom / 26.5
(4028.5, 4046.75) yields 0.81 angstrom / 29.5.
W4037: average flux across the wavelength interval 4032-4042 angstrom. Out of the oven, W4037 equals 30.6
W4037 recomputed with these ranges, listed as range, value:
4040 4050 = 29.9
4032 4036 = 28.5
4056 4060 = 29.6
